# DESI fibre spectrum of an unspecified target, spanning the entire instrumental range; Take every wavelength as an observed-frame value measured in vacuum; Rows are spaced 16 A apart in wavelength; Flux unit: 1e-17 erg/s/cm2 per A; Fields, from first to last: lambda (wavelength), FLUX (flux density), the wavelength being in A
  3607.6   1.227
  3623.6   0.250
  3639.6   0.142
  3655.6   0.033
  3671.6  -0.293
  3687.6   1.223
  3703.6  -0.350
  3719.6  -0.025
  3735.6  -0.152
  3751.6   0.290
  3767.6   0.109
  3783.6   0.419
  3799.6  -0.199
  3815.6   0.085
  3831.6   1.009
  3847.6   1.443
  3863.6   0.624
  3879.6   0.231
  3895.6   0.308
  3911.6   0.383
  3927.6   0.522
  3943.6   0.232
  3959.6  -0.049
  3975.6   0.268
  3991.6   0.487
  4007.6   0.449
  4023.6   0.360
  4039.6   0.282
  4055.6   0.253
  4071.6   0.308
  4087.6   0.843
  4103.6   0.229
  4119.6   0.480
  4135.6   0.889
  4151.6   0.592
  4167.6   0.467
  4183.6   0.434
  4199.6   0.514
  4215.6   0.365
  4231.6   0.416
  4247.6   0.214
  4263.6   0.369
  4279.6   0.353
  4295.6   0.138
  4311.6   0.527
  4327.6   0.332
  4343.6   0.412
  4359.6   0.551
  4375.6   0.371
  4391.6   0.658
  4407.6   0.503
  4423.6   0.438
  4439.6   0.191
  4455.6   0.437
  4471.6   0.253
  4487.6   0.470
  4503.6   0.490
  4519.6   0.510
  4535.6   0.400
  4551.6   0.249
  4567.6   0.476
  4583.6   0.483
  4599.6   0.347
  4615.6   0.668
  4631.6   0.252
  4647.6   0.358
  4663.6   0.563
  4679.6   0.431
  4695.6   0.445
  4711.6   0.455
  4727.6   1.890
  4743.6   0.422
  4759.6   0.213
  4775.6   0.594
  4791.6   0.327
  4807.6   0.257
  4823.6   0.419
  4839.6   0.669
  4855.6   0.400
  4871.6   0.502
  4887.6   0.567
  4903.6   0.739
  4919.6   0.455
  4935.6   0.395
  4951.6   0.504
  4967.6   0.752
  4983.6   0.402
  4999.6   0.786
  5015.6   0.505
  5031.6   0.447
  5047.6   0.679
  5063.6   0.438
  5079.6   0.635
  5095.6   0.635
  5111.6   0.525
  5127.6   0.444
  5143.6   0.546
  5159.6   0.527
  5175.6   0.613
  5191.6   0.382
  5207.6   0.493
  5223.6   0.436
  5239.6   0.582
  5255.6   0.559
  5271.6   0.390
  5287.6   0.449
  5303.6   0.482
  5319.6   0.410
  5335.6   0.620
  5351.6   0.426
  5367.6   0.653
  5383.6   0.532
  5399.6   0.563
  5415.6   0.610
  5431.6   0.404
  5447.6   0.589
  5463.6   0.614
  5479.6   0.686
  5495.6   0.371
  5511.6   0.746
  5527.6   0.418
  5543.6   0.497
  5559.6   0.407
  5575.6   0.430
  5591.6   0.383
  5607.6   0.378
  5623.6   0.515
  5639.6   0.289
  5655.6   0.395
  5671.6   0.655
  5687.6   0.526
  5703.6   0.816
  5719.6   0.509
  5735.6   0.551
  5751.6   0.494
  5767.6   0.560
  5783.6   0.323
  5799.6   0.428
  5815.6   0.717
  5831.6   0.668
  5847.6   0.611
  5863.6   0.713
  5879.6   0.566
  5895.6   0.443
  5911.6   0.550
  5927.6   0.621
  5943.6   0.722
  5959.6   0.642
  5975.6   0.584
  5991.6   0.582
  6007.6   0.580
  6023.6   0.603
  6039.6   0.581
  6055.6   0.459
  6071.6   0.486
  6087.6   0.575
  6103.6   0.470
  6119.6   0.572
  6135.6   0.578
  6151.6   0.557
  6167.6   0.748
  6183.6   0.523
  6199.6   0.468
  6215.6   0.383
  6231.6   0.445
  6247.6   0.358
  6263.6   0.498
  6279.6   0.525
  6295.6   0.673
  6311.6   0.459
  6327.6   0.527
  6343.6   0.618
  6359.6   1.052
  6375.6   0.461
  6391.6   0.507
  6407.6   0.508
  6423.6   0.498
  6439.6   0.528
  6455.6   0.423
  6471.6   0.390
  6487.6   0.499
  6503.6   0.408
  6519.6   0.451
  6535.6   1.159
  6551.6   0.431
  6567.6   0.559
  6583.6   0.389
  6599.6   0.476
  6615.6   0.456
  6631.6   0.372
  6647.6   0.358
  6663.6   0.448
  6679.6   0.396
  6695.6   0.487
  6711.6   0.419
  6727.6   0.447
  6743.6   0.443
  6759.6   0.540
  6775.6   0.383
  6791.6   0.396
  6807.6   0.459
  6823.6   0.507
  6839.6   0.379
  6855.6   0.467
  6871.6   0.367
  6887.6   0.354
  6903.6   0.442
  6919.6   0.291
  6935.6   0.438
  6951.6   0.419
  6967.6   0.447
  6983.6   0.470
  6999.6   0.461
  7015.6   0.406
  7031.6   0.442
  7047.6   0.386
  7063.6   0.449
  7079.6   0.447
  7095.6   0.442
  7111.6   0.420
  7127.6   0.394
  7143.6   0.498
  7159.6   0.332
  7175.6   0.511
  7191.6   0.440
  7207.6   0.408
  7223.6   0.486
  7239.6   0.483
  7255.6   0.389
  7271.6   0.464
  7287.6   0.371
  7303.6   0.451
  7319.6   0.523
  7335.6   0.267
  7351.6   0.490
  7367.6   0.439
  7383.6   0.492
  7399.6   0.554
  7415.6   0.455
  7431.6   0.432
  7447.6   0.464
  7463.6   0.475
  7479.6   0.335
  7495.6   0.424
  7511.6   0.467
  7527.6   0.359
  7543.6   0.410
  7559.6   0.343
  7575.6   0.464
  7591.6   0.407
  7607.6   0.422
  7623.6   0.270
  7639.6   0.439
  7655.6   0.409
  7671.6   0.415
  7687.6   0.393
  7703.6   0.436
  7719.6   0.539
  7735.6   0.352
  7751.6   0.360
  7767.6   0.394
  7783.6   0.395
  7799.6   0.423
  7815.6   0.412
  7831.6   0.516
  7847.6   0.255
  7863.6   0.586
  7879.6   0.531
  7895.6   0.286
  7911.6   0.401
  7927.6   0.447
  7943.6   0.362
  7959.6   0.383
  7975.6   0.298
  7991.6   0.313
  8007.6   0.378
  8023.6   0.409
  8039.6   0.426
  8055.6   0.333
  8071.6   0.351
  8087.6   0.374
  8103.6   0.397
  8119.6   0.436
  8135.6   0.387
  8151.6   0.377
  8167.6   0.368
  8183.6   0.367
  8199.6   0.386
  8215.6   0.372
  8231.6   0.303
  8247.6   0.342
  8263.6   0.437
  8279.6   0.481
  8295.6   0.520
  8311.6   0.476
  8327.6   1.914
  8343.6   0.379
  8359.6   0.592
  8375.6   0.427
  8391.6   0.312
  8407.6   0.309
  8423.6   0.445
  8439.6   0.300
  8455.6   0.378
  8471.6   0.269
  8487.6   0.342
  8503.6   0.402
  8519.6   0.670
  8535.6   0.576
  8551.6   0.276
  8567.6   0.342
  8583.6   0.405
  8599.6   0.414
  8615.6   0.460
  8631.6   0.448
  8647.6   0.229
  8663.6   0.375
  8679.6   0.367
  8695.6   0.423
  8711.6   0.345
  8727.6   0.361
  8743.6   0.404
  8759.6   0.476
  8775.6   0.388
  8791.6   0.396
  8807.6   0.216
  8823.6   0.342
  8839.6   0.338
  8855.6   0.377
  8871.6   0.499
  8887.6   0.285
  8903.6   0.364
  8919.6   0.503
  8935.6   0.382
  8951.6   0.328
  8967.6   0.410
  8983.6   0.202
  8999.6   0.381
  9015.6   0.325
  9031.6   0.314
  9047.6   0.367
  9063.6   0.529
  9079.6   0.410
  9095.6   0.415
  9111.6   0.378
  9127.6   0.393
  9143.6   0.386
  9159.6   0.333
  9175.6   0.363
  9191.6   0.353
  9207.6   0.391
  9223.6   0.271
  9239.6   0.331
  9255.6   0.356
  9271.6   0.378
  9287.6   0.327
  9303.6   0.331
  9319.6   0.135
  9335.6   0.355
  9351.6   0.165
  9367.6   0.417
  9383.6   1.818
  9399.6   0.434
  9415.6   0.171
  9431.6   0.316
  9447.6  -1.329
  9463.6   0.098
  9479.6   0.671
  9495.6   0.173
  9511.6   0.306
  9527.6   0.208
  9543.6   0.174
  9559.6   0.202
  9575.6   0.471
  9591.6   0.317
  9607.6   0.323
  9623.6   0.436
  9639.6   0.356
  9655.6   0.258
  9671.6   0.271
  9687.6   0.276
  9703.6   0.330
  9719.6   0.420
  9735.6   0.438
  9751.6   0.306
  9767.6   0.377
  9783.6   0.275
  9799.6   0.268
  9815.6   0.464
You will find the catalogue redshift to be 0.268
